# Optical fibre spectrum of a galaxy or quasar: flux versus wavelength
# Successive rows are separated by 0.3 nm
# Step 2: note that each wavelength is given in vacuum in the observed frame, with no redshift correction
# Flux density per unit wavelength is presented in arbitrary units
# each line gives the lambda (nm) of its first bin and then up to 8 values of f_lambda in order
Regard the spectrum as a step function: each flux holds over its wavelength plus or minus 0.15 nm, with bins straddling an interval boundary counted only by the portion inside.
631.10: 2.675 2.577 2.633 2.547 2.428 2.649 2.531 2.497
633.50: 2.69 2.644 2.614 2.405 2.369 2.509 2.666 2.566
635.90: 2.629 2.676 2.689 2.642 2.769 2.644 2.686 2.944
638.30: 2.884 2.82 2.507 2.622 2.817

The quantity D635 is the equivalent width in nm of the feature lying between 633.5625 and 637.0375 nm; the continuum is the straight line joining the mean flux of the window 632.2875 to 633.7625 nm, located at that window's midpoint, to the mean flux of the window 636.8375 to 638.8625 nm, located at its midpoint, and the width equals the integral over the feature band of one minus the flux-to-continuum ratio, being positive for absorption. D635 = 0.10 nm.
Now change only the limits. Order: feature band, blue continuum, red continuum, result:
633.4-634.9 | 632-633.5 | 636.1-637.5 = 0.03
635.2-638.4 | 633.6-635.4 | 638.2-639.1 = -0.08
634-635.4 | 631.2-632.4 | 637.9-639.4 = 0.07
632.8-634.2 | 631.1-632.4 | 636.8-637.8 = 0.00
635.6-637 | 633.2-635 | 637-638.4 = 0.02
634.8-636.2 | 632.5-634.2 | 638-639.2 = 0.04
